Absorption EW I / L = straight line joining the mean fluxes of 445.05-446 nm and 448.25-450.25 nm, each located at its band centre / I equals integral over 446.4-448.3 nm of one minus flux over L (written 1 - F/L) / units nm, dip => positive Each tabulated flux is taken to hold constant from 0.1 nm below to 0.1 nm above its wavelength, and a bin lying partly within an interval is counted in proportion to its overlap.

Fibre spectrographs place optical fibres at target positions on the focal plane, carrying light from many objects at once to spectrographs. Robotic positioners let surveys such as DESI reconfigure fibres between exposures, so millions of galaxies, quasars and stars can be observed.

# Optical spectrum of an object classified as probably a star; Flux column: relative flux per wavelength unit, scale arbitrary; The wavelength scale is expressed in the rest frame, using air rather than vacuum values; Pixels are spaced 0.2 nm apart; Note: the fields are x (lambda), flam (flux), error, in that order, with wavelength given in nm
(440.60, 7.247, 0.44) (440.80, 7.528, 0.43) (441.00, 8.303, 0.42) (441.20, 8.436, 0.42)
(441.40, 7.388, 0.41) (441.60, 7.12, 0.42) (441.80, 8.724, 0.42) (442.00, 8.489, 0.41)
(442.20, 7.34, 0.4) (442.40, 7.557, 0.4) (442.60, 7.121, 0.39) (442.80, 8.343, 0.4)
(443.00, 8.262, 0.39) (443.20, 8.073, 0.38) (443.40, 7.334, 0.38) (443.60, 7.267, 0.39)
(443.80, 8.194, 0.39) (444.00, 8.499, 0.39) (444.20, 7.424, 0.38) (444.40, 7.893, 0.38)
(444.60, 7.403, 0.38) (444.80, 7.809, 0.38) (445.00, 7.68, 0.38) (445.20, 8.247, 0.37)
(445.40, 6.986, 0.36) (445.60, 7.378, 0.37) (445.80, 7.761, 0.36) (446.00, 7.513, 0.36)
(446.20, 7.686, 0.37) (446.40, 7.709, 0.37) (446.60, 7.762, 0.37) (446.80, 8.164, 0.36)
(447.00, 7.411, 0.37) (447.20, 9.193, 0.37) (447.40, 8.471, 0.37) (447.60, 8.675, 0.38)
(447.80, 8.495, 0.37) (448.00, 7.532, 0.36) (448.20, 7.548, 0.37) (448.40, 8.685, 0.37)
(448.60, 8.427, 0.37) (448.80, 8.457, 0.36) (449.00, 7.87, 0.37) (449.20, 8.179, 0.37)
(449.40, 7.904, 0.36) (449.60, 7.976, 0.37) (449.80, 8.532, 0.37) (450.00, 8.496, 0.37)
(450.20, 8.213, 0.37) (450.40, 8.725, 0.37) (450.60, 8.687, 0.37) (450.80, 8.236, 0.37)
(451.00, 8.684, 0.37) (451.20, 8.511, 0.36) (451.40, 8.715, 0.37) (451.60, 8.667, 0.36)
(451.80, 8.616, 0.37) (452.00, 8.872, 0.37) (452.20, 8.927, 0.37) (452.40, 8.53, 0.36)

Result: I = -0.05 nm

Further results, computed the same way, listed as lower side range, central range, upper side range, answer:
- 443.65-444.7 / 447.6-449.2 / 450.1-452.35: 0.03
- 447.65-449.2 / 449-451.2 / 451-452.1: 0.02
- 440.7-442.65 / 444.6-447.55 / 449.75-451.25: 0.12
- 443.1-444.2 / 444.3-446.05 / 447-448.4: 0.08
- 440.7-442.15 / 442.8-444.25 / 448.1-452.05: 0.03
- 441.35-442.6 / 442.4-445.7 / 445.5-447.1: -0.01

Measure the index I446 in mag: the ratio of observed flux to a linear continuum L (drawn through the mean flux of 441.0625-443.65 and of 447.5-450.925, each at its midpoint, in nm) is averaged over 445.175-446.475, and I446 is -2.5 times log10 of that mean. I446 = 0.07 mag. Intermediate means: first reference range 7.82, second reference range 8.28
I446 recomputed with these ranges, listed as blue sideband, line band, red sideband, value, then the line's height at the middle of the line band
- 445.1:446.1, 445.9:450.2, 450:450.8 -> -0.01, 8.05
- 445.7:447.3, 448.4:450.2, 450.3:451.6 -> 0.01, 8.34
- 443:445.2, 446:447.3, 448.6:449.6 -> 0.00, 7.97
